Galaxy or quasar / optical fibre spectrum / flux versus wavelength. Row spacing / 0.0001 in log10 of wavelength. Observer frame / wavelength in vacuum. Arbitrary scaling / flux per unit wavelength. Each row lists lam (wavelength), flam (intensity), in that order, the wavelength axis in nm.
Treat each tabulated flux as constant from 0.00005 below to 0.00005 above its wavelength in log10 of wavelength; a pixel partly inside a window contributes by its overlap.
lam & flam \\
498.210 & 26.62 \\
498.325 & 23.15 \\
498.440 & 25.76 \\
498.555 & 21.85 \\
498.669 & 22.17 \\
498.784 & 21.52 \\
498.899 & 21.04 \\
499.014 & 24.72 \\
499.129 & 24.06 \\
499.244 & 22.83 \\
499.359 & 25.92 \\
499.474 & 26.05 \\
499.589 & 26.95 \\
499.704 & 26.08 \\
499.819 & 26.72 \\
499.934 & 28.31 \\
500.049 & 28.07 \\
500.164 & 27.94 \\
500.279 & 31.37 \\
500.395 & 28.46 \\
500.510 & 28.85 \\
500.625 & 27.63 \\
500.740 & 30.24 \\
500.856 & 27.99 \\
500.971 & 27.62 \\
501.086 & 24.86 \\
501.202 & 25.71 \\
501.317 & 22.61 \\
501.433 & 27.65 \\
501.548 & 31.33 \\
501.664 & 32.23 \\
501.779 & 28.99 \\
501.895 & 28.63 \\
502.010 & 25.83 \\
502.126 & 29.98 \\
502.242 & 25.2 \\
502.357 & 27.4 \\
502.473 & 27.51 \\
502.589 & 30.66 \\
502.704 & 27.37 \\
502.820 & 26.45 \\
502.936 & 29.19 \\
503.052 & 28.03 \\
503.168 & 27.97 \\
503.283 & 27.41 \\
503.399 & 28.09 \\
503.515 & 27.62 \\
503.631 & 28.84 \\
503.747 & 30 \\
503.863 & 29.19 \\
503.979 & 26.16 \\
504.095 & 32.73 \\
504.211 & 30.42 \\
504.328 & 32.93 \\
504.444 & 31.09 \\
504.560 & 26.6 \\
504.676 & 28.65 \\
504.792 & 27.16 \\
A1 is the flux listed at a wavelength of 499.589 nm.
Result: 26.95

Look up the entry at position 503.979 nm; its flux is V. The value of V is 26.16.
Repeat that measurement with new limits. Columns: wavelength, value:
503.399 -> 28.09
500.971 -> 27.62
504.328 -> 32.93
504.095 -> 32.73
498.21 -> 26.62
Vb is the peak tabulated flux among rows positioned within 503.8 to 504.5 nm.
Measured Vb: 32.93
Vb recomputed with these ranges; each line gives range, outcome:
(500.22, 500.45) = 31.37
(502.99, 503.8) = 30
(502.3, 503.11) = 30.66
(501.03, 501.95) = 32.23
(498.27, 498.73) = 25.76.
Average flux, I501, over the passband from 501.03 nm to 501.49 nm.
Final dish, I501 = 25.2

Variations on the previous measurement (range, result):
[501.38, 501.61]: 29.6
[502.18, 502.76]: 27.7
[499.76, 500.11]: 27.7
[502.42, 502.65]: 29.1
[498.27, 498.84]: 22.9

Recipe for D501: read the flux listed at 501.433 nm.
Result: 27.65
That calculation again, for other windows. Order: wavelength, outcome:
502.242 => 25.2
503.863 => 29.19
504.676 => 28.65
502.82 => 26.45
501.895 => 28.63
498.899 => 21.04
